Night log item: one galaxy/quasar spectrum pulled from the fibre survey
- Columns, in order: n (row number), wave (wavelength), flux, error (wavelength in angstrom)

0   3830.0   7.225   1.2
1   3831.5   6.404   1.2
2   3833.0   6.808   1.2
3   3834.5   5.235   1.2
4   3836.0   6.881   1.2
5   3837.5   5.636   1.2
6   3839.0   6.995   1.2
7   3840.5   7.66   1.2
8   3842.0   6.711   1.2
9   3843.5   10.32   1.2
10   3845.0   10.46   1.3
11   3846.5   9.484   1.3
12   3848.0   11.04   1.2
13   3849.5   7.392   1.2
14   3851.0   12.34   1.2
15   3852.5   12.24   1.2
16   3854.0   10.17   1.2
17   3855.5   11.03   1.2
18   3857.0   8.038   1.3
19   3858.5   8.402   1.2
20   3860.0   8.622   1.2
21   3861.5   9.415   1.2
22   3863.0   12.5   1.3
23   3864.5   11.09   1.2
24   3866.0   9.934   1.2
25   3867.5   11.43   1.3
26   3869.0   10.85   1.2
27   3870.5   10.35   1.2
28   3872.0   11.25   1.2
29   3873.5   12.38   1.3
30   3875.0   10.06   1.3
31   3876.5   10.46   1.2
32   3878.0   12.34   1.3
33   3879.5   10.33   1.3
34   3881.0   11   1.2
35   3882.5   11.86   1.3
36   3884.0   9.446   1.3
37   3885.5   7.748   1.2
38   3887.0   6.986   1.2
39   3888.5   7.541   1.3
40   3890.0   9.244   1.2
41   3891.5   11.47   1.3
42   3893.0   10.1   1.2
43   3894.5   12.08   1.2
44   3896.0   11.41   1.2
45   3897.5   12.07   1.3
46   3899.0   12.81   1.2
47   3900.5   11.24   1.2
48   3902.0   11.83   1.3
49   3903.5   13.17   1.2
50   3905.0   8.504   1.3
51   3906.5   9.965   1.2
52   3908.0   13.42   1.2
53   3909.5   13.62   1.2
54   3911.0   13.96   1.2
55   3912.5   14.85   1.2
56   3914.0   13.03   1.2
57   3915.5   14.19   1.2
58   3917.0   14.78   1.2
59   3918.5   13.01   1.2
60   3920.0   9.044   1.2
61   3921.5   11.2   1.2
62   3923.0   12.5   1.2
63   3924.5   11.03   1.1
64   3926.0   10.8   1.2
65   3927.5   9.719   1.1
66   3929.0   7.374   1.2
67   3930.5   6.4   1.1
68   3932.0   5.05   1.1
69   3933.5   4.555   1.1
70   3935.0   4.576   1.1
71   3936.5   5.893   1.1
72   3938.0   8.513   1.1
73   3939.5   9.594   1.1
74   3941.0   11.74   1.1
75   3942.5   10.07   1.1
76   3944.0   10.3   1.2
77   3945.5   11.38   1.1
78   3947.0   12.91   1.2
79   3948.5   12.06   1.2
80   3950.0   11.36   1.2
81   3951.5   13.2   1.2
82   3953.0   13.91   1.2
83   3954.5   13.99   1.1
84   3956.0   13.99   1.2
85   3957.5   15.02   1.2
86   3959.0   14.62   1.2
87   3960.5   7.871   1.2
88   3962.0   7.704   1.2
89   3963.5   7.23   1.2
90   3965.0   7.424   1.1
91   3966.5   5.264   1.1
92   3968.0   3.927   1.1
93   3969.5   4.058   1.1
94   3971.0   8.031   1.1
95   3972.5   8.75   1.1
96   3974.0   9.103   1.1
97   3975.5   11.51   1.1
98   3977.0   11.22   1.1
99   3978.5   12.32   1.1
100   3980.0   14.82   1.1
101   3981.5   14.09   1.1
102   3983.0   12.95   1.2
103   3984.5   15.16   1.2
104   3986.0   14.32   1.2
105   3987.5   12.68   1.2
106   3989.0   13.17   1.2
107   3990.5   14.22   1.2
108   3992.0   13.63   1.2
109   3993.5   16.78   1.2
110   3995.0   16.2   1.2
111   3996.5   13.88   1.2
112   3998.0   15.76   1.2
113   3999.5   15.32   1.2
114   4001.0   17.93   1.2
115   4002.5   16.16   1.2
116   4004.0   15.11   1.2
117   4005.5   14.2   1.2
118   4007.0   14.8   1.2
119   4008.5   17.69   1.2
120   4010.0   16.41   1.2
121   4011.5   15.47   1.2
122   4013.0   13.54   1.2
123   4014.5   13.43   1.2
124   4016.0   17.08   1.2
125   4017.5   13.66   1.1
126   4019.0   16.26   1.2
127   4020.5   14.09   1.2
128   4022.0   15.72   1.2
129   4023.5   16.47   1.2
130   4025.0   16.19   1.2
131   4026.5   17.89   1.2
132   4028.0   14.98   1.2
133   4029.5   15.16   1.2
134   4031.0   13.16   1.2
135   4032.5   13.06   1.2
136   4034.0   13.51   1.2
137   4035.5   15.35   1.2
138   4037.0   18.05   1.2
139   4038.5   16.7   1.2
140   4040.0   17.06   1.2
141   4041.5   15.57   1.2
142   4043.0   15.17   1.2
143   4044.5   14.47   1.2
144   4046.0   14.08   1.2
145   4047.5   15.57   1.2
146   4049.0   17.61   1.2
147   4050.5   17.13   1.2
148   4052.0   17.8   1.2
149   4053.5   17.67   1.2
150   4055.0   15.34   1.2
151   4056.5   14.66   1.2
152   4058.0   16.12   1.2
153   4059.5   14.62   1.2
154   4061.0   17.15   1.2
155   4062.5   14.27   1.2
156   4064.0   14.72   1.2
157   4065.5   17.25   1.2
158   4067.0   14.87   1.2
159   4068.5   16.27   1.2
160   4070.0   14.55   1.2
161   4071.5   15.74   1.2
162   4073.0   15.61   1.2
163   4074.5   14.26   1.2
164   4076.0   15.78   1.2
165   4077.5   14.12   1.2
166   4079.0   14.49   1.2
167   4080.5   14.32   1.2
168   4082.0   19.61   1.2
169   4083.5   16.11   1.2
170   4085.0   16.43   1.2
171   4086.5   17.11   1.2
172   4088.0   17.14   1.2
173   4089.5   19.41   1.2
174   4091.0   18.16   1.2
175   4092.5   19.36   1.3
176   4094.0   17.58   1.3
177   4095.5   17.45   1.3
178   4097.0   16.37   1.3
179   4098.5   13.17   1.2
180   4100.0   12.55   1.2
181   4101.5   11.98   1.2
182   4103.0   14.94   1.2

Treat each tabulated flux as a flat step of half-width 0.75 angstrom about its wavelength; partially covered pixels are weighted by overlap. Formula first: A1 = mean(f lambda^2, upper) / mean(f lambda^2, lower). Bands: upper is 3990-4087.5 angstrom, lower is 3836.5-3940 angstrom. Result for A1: 1.65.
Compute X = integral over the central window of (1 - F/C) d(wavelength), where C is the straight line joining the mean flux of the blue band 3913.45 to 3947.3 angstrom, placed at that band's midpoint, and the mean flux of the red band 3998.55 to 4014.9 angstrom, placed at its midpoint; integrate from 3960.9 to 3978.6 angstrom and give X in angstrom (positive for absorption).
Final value 6.8 angstrom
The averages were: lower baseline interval 9.84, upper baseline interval 15.5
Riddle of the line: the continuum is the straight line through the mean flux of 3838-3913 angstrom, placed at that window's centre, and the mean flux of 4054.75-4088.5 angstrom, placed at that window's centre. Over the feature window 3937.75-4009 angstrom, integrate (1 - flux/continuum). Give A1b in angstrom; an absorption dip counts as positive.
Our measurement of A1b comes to 5.0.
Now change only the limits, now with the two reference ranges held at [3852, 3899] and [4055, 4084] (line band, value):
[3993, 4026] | -3.91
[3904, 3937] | 3.24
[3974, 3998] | -0.71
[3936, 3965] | 3.06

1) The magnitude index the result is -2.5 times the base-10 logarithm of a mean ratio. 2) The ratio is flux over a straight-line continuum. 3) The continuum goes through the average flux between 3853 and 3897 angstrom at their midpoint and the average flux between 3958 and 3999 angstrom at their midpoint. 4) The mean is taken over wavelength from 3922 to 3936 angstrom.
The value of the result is 0.328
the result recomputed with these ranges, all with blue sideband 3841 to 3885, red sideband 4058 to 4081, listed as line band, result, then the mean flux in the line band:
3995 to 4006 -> -0.15 mag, 15.6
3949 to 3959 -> -0.09 mag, 13.6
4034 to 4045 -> -0.10 mag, 15.9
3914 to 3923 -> -0.08 mag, 12.5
